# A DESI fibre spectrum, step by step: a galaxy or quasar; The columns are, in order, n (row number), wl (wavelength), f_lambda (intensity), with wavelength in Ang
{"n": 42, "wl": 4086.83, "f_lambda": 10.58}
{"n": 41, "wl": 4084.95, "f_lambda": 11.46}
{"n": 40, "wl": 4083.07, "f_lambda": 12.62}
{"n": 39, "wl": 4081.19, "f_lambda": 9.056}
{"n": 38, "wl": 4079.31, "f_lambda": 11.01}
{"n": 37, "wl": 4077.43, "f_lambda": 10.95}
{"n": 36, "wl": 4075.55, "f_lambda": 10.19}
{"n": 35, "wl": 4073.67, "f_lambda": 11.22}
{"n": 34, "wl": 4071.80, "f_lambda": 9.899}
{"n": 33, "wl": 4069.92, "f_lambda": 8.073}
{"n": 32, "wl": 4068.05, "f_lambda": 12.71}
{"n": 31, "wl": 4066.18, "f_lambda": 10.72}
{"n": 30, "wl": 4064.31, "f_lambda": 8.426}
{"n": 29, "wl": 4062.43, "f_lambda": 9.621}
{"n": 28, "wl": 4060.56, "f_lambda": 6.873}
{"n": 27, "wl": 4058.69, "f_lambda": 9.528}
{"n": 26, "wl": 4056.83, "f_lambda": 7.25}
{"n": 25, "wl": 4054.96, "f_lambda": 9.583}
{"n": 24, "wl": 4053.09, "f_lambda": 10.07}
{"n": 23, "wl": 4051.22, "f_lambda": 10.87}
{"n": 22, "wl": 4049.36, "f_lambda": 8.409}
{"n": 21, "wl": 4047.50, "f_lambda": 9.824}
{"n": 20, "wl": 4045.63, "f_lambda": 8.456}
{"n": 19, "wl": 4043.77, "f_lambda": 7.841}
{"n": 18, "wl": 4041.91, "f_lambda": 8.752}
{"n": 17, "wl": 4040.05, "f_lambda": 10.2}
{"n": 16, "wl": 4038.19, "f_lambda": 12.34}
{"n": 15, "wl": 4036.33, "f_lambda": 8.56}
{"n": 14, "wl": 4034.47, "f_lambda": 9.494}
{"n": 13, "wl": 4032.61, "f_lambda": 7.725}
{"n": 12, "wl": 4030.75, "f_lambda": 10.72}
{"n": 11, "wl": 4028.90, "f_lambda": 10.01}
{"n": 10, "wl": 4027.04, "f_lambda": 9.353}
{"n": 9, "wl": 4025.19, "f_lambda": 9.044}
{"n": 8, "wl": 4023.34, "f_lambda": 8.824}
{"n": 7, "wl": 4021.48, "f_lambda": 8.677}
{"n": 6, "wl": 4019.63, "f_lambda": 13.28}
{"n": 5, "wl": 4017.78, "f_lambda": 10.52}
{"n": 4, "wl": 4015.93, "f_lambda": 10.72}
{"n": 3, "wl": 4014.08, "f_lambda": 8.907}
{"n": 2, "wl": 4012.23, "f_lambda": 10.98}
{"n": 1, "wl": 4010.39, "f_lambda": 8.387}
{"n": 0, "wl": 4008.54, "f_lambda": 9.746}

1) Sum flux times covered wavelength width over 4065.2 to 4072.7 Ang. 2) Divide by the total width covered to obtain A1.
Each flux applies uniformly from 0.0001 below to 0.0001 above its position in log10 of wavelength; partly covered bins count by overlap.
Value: 10.3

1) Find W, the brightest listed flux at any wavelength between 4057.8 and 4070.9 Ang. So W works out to 12.71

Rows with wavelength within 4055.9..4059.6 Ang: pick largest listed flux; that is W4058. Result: 9.528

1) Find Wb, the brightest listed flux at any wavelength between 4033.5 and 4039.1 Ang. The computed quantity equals 12.34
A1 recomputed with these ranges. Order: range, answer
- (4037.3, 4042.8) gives 10.4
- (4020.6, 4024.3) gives 8.74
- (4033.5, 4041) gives 10.1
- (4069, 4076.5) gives 9.84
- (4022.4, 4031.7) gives 9.58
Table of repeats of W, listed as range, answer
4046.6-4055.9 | 10.87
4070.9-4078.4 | 11.22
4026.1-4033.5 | 10.72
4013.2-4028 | 13.28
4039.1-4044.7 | 10.2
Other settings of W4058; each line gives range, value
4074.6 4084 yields 12.62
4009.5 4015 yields 10.98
